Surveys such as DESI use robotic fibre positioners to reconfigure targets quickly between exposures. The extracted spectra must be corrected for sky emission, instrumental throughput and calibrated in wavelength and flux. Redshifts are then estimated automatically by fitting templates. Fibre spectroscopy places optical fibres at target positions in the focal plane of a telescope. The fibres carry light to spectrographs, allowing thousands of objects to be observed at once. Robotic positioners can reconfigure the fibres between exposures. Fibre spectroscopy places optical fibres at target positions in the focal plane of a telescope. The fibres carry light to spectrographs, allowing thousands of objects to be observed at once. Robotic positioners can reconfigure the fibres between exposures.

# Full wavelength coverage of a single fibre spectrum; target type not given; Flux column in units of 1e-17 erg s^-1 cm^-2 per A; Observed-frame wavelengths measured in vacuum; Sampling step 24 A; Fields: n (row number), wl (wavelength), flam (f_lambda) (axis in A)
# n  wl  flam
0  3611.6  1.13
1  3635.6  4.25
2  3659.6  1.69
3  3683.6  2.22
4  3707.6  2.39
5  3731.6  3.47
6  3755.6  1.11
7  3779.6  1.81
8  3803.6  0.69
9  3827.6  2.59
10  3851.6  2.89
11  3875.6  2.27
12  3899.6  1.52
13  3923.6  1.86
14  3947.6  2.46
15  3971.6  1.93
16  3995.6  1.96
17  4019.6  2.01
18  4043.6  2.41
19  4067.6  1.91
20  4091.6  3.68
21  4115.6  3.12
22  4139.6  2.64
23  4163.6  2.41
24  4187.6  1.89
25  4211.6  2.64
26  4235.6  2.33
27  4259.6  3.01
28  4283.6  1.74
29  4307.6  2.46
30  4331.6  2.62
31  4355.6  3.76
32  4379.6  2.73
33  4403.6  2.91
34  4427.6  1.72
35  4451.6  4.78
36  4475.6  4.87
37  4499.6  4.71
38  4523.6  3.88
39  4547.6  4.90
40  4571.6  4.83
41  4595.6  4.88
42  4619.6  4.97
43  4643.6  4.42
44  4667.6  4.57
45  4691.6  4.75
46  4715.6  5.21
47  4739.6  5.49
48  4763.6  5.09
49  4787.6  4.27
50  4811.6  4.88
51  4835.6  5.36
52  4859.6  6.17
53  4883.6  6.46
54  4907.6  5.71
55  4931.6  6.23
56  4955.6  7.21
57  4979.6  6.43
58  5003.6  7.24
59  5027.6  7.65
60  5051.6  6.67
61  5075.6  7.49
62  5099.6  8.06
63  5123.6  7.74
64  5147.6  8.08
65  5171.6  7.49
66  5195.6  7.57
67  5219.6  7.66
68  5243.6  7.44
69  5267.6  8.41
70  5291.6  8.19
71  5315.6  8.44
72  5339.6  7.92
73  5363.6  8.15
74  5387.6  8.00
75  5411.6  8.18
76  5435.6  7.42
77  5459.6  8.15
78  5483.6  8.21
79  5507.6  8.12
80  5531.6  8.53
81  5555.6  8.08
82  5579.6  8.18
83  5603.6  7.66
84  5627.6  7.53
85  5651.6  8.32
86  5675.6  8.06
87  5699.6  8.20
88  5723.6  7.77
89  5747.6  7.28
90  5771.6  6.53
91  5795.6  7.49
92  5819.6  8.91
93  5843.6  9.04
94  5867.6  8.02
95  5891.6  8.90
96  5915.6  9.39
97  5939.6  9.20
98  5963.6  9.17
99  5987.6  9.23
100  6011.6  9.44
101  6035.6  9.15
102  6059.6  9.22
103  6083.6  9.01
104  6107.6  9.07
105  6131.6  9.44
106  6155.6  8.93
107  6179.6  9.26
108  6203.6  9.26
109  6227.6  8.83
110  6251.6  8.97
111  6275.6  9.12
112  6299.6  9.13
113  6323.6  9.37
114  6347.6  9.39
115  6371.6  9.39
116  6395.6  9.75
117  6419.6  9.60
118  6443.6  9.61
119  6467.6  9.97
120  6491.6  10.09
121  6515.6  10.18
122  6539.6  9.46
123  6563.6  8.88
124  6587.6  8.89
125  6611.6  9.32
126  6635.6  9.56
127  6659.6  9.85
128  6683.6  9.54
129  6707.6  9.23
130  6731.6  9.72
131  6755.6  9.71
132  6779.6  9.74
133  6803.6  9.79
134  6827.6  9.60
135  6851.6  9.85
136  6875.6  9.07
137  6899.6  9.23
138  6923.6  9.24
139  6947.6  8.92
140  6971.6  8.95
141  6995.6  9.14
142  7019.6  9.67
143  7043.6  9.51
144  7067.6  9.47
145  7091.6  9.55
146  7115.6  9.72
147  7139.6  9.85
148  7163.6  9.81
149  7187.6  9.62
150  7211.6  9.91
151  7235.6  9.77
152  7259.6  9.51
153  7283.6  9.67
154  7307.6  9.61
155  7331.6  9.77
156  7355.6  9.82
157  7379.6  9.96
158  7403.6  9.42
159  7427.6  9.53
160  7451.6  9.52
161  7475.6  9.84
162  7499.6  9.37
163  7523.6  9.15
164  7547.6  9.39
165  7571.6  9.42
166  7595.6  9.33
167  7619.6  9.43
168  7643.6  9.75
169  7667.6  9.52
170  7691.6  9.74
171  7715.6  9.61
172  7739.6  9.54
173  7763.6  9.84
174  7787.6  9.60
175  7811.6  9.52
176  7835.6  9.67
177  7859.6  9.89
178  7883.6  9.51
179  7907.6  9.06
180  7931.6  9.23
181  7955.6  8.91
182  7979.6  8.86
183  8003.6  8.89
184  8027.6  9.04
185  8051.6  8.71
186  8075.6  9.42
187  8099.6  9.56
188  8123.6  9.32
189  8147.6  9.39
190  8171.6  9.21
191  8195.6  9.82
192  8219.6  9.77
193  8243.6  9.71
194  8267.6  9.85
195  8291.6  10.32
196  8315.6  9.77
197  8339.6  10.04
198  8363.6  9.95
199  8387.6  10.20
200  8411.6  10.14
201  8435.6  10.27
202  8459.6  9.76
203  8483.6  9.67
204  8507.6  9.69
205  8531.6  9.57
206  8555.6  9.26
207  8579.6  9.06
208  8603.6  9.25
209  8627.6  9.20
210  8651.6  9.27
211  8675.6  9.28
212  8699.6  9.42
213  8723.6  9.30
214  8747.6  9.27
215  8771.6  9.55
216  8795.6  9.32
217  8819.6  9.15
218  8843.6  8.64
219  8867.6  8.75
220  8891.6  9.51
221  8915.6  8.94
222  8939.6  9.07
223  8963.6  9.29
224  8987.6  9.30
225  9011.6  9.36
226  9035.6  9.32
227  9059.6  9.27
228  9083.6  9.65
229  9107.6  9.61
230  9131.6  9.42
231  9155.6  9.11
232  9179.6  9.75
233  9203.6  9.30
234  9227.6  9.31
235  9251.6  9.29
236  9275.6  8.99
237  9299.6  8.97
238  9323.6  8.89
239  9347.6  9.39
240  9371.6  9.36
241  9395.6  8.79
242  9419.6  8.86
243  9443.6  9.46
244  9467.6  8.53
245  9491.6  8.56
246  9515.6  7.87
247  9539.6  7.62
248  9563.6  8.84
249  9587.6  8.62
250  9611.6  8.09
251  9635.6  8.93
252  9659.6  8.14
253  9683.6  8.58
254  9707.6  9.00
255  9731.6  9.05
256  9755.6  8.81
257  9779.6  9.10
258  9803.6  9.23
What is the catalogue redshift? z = 0.12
